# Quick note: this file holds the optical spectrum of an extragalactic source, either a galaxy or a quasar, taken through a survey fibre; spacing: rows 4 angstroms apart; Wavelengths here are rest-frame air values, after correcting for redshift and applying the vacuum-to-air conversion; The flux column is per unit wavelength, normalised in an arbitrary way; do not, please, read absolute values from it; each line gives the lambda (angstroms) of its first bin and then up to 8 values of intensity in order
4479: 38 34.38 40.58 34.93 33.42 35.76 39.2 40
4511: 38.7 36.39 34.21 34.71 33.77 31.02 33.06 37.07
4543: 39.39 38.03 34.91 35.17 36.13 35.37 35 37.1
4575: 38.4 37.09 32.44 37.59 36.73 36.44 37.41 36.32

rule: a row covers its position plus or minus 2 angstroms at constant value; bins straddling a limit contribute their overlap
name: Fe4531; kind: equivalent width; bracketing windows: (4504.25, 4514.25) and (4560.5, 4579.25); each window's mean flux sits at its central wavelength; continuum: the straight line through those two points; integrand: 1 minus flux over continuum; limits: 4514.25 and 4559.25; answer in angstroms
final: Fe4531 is 3.1 angstroms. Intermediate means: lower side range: 39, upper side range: 36.5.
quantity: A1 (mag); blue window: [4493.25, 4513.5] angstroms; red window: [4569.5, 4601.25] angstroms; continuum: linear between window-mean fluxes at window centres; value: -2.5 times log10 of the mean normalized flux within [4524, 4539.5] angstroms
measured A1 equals 0.114 mag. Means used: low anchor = 37.4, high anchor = 36.6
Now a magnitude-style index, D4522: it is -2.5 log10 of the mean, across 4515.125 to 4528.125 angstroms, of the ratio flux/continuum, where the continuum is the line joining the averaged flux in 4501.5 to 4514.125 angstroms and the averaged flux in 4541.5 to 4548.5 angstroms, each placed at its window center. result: 0.13 mag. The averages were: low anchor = 39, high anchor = 38.7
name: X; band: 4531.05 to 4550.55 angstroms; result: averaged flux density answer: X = 36.1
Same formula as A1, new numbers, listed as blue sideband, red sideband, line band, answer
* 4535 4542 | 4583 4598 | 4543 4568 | 0.01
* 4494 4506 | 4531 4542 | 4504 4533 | 0.00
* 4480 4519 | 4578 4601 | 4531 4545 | 0.03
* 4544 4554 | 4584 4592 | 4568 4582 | -0.01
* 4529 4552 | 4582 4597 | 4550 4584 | 0.00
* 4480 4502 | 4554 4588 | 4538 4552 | -0.04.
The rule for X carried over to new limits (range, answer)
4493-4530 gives 36.1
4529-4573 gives 35.7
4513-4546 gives 35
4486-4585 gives 36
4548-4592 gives 36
